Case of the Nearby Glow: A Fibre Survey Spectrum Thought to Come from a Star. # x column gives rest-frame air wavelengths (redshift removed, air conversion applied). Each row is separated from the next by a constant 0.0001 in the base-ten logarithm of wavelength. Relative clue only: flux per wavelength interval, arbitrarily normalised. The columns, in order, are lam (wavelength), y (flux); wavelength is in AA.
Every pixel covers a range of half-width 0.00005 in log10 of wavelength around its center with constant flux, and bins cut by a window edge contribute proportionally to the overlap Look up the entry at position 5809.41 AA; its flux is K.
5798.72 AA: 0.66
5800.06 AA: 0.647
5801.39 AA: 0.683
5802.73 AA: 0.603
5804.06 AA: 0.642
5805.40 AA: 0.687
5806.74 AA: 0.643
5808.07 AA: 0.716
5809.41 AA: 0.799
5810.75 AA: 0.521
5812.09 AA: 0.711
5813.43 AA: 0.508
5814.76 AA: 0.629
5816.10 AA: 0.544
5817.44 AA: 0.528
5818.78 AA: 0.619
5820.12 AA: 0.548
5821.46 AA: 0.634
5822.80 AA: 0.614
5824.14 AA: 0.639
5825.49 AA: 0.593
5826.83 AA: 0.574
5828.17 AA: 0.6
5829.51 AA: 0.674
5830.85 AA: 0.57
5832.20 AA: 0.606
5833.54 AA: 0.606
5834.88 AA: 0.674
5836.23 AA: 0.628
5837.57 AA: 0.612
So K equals 0.799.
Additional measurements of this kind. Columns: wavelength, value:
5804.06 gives 0.642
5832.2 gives 0.606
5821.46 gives 0.634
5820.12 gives 0.548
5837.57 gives 0.612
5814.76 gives 0.629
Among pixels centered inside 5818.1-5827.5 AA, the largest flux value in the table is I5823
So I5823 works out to 0.639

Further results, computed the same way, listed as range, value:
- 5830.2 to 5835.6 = 0.674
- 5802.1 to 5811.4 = 0.799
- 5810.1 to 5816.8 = 0.711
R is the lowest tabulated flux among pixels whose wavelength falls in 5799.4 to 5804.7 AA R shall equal 0.603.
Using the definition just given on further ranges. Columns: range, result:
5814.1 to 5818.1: 0.528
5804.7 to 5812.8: 0.521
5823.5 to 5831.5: 0.57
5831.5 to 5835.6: 0.606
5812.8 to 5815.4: 0.508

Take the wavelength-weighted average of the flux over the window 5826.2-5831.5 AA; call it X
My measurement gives 0.606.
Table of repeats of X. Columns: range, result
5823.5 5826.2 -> 0.613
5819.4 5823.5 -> 0.599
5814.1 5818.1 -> 0.567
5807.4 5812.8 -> 0.685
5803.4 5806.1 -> 0.663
